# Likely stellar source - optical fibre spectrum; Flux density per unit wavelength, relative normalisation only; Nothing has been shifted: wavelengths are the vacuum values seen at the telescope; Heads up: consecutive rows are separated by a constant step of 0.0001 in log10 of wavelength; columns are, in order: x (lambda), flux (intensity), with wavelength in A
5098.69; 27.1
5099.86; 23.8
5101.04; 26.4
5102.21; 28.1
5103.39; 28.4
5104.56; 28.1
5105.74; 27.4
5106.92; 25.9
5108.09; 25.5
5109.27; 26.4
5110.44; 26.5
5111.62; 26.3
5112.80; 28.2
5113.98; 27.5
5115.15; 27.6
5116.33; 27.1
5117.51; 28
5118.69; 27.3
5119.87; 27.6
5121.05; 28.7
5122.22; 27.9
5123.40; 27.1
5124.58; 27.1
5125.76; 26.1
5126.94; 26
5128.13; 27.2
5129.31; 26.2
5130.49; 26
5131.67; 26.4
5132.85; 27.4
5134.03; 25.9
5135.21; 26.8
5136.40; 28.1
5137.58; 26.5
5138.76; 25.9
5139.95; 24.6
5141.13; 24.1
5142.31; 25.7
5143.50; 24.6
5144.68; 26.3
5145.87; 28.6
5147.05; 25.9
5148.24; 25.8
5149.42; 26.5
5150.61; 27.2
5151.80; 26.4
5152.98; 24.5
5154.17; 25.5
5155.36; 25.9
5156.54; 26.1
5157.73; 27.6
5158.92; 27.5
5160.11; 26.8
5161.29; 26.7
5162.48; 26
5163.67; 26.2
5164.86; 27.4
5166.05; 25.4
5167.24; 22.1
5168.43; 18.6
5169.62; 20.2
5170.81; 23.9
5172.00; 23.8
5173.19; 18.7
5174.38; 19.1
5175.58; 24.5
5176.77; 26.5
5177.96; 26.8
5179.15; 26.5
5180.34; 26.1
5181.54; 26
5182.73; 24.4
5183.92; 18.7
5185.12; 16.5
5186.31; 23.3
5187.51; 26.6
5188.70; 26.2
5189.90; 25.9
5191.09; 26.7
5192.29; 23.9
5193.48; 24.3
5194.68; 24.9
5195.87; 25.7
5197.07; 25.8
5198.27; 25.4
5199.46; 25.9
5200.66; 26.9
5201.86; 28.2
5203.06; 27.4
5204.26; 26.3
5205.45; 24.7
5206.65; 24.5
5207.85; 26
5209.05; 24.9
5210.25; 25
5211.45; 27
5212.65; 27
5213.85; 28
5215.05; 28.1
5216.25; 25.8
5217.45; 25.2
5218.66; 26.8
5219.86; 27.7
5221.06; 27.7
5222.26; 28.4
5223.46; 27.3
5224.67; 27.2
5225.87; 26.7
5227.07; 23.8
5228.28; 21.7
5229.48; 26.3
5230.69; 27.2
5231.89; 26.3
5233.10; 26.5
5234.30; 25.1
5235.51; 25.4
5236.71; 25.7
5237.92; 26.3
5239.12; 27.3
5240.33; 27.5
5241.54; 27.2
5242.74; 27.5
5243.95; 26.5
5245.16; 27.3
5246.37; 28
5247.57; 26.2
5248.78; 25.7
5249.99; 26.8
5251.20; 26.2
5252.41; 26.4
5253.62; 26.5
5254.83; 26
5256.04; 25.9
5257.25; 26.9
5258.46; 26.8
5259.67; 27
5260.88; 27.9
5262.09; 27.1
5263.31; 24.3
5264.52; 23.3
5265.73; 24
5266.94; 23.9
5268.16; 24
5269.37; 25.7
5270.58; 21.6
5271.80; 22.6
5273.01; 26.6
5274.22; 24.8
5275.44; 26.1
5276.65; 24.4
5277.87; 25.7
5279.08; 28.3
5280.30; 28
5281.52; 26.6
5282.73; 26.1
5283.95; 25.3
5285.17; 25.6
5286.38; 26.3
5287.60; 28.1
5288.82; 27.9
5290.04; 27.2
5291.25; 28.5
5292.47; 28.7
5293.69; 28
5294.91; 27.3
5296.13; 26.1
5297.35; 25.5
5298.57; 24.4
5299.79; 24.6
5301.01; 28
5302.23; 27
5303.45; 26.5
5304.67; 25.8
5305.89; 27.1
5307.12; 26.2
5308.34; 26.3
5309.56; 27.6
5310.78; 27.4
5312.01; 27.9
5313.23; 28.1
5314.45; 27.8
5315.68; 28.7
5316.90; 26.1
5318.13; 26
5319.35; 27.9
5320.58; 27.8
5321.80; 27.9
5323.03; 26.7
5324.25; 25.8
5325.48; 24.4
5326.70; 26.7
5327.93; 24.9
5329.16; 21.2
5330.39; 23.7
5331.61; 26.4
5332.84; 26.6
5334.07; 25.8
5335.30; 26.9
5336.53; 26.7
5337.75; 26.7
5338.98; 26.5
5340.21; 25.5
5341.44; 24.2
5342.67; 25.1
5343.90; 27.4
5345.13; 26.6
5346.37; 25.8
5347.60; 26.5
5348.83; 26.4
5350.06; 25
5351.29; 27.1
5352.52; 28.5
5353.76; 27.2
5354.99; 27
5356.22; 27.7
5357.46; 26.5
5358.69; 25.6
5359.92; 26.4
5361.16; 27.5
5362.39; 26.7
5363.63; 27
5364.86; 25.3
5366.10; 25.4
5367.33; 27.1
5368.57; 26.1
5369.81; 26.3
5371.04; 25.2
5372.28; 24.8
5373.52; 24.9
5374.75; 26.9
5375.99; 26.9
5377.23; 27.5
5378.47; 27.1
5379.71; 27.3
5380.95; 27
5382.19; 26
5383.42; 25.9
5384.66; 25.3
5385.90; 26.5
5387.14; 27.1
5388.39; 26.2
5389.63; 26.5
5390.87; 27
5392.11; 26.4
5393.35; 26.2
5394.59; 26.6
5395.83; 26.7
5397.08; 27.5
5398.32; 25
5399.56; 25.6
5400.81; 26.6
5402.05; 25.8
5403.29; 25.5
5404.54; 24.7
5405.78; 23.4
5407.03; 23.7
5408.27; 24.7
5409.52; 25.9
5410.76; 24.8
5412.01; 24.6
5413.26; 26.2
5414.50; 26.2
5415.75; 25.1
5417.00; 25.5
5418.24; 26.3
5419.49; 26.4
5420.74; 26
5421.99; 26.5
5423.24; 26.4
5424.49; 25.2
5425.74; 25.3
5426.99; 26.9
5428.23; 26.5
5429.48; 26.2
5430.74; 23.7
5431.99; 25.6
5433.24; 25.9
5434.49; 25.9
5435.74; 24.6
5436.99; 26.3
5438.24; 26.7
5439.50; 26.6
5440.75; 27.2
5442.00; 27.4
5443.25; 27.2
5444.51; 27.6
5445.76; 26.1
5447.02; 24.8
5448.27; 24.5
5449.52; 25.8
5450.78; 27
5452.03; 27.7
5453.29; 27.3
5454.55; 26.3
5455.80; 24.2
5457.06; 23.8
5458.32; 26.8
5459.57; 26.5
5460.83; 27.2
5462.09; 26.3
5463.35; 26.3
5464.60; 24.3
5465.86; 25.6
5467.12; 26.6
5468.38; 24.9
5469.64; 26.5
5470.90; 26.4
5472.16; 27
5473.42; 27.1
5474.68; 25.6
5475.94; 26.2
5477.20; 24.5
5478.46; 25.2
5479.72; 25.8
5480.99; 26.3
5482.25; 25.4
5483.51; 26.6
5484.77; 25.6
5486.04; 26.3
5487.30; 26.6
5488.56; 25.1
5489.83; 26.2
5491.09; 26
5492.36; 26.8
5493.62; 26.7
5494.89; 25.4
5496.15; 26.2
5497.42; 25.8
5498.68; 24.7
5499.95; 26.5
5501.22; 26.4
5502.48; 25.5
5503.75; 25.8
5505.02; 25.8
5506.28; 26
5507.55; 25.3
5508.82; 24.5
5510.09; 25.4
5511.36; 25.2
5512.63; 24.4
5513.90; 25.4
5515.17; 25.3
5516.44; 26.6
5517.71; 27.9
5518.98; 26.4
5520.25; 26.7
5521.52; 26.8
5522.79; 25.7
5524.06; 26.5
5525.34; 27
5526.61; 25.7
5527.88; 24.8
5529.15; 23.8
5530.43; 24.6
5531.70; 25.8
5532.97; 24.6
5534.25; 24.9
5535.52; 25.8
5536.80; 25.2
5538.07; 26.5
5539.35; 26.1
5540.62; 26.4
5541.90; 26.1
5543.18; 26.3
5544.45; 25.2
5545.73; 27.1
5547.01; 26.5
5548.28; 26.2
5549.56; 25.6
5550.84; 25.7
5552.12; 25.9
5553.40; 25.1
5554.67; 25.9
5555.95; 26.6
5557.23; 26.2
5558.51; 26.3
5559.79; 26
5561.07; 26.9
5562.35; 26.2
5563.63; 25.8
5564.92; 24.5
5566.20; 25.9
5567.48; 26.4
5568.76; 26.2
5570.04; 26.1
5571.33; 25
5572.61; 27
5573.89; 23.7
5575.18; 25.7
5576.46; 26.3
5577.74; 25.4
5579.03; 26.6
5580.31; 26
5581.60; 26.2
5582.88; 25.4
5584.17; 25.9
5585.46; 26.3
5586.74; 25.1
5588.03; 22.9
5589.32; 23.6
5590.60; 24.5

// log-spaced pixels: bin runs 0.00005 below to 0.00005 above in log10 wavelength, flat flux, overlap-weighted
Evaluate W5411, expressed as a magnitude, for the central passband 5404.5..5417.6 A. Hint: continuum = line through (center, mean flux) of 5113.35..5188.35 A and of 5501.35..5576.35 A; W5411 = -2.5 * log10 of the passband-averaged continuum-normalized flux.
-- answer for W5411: 0.03 mag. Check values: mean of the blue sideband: 25.5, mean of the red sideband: 25.8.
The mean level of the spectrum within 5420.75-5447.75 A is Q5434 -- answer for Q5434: 26.1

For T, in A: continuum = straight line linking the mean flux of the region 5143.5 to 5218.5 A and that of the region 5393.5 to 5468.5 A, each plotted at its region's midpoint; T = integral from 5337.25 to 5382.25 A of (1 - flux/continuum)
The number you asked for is -1.2 A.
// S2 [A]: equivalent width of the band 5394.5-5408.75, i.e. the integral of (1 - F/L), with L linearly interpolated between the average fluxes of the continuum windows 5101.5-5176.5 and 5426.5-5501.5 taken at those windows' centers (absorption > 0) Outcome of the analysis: 0.3 A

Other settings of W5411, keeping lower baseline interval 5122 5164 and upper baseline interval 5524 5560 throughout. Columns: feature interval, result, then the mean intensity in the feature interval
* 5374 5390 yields -0.02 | 26.6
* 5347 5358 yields -0.03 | 26.9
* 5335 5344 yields 0.00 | 26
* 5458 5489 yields -0.01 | 26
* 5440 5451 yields -0.02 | 26.4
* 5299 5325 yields -0.04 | 27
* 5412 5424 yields 0.00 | 26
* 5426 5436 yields 0.01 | 25.7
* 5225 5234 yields 0.03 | 25.5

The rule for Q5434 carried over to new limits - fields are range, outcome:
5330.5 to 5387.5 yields 26.4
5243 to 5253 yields 26.7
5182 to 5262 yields 26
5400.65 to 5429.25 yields 25.6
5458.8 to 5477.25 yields 26.1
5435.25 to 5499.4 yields 26.1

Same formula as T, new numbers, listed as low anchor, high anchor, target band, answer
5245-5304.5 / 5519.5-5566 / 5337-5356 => -0.2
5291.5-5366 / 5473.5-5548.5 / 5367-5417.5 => 0.6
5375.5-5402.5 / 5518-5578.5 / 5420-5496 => 0.5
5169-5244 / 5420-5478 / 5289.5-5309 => -0.8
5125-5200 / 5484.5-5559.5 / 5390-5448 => -0.5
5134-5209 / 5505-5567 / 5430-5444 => -0.3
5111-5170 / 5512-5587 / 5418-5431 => 0.0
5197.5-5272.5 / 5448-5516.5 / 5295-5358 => -0.9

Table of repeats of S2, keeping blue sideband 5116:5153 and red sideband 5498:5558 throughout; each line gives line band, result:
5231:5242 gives 0.0 A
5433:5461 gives -0.3 A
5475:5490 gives 0.1 A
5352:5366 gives -0.4 A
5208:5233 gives 0.0 A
